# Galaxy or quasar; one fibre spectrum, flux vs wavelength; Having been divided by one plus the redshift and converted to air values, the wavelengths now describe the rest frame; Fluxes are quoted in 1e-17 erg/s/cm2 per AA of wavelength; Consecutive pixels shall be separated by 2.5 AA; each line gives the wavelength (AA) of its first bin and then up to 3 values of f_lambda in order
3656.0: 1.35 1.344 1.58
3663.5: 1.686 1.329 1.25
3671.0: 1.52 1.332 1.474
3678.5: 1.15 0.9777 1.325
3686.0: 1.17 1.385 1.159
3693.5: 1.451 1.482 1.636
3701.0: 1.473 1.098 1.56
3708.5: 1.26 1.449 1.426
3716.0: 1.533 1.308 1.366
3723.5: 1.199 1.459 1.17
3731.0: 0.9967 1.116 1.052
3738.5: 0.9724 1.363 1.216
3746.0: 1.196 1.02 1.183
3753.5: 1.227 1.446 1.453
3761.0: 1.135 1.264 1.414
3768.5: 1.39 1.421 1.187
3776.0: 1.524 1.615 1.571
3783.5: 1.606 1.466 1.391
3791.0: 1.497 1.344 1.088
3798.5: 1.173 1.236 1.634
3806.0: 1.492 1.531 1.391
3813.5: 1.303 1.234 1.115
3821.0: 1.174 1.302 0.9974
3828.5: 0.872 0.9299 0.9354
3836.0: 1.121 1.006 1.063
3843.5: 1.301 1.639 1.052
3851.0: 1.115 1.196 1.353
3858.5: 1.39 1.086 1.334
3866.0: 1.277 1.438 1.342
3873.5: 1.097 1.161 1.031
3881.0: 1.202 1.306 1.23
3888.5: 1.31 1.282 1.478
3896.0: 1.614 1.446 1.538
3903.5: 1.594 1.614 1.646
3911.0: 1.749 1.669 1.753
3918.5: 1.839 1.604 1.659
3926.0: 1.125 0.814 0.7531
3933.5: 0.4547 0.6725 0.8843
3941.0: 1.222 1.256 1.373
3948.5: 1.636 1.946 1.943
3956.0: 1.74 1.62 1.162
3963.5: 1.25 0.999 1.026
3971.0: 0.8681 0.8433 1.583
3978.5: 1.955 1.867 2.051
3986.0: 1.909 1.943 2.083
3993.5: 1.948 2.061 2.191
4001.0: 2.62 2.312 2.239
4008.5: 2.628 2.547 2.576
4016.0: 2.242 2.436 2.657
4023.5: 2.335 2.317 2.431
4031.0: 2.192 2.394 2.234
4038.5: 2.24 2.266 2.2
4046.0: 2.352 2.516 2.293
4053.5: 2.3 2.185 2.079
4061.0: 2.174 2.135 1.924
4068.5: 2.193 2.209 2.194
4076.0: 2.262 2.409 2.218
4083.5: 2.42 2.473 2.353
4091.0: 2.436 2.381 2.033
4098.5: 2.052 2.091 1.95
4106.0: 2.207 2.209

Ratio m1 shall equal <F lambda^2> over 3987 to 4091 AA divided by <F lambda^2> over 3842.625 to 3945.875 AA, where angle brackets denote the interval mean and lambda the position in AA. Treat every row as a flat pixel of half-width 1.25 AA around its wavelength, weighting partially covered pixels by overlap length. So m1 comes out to 1.89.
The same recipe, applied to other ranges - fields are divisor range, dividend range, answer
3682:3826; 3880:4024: 1.38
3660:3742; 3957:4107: 1.89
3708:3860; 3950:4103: 1.86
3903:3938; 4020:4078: 1.81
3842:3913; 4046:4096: 1.85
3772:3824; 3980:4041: 1.84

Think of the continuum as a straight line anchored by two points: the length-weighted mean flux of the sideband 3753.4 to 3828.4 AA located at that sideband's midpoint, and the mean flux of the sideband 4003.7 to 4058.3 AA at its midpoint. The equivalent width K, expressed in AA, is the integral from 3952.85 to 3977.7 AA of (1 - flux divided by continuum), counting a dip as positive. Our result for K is 9.28 AA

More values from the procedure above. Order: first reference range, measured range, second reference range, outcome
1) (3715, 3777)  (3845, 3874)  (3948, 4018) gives 5.0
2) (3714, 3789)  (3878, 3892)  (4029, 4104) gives 3.9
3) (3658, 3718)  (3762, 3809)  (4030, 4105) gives 5.5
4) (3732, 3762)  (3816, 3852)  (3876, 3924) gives 6.5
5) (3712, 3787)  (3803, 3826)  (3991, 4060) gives 3.3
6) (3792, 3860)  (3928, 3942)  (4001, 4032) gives 8.2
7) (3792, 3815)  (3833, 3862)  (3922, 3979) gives 2.8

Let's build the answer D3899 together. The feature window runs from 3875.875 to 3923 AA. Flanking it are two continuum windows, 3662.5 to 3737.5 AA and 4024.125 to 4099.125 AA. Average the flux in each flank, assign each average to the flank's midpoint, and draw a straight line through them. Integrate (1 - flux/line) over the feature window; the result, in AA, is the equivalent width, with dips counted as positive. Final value 9.2 AA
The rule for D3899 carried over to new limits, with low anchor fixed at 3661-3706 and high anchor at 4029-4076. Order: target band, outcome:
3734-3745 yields 2.5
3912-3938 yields 9.4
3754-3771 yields 2.2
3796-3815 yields 3.2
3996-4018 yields -2.9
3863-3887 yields 7.6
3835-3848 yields 3.9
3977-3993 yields 0.9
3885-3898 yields 3.2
